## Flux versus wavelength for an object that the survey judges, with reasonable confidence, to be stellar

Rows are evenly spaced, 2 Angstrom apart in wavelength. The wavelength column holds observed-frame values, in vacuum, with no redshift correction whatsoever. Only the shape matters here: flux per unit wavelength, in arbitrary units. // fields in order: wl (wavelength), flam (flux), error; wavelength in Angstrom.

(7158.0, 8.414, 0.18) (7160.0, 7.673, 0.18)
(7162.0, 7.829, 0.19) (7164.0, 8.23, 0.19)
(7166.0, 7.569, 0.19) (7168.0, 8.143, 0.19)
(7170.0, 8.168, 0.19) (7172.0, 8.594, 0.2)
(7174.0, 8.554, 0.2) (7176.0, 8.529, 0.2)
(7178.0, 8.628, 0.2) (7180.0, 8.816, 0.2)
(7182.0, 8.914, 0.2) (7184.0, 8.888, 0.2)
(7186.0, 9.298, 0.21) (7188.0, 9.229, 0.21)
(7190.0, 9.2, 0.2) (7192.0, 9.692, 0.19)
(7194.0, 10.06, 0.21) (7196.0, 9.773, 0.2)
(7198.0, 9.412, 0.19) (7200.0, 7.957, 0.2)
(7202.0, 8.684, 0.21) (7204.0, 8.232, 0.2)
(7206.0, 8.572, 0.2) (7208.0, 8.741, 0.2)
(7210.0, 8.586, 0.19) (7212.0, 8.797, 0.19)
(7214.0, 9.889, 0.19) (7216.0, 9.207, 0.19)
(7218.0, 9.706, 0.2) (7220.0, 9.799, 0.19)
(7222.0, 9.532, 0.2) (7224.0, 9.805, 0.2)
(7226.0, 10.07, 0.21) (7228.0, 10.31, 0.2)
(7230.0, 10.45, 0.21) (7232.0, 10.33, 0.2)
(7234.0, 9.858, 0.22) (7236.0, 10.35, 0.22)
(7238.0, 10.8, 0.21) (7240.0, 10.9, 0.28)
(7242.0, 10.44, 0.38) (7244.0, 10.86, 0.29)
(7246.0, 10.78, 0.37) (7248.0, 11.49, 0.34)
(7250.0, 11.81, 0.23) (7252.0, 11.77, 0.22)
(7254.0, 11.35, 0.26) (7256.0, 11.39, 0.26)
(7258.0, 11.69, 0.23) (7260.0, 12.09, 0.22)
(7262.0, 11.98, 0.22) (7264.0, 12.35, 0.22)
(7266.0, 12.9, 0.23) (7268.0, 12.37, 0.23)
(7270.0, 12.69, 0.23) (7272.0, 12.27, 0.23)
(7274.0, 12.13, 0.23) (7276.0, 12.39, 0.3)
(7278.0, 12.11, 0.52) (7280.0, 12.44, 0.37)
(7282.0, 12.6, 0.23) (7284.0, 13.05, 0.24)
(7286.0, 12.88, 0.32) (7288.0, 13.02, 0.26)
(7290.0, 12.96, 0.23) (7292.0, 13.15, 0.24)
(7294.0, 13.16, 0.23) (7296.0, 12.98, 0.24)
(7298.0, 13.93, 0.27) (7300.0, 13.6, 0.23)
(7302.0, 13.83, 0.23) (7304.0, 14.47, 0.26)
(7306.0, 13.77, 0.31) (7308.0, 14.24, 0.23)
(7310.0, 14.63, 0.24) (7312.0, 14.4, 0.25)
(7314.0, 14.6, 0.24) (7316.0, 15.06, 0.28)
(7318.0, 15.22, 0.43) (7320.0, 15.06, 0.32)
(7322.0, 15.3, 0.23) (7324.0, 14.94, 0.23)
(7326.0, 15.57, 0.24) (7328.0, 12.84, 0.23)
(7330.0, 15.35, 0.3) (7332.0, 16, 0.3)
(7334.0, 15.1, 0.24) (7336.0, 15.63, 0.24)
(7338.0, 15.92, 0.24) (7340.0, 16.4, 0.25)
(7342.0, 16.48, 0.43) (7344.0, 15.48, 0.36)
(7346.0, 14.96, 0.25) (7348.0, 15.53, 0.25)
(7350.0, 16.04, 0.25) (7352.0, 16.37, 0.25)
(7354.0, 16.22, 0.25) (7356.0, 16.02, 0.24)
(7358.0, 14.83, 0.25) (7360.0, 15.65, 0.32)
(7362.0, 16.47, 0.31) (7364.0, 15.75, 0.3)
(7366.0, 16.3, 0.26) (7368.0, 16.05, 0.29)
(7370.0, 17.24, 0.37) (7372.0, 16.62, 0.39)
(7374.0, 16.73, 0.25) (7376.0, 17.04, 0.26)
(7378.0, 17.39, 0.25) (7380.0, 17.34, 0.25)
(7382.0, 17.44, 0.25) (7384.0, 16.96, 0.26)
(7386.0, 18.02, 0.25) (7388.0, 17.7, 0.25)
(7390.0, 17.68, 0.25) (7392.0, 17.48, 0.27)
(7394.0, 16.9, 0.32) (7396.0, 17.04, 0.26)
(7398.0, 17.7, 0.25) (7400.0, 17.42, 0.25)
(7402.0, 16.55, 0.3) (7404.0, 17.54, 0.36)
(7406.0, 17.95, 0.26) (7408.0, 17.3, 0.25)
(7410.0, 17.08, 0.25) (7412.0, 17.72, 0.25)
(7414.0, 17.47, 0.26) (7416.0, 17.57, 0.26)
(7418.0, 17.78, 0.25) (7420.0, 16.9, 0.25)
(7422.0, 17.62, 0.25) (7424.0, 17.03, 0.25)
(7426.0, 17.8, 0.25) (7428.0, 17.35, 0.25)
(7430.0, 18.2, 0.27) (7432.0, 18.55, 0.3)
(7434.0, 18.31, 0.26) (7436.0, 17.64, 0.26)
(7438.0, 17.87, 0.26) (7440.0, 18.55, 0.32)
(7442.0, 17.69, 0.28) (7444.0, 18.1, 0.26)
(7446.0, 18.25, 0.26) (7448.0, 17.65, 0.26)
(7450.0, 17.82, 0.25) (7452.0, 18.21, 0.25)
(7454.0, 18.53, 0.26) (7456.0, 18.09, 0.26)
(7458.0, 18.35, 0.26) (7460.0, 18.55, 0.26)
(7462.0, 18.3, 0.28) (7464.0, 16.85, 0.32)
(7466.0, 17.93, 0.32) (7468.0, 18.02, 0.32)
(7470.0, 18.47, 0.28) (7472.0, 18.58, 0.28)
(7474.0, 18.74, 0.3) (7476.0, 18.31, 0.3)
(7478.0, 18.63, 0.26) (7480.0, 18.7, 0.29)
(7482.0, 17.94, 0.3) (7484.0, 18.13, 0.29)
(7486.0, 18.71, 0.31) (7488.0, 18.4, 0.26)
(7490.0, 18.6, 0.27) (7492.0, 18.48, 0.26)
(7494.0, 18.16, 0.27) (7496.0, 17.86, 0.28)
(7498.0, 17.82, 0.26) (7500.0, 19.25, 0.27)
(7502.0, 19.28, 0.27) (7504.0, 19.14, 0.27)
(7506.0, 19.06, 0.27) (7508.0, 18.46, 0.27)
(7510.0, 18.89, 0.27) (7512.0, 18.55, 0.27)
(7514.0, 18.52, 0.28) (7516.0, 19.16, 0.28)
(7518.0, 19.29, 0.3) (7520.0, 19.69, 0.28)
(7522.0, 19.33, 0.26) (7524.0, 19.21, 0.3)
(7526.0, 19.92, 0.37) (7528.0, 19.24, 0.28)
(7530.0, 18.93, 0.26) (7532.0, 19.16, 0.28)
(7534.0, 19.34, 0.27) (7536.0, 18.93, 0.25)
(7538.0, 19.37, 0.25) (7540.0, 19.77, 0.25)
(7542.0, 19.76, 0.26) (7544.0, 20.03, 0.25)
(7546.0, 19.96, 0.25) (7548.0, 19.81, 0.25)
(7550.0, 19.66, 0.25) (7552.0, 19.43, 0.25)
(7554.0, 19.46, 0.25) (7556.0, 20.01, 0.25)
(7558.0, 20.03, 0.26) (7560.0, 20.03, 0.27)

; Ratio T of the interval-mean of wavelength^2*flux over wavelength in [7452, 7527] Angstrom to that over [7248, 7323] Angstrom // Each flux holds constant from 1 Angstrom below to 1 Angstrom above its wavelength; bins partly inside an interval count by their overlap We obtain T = 1.50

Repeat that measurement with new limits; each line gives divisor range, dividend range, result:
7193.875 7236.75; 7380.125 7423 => 1.94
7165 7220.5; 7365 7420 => 2.05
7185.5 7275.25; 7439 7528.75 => 1.91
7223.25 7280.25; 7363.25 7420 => 1.57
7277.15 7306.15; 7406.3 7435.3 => 1.38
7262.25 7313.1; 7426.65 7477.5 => 1.44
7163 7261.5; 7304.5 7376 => 1.66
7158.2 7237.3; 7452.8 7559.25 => 2.26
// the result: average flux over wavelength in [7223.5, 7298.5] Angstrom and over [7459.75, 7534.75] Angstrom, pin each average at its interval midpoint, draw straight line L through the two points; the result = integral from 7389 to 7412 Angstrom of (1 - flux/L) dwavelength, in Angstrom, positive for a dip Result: -2.17 Angstrom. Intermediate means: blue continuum 11.8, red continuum 18.7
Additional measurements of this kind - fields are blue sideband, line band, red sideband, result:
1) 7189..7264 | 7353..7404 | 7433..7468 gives -4.4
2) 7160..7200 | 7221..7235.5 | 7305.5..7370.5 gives 1.0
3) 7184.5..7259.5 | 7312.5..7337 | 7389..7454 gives -2.0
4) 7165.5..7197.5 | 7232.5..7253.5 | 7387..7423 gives 0.7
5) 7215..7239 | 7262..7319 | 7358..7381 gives -1.7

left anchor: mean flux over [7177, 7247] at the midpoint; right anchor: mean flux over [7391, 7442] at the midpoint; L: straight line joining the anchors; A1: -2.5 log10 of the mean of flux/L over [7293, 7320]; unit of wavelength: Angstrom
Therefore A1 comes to -0.07 mag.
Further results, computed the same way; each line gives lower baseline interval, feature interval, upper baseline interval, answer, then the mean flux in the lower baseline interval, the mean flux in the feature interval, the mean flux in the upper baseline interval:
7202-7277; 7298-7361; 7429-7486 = -0.10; 10.7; 15.1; 18.2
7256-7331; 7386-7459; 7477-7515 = -0.06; 13.4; 17.7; 18.6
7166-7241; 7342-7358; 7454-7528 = -0.13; 9.29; 15.8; 18.6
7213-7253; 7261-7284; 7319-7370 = -0.01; 10.4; 12.4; 15.6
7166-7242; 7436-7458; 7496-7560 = -0.08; 9.3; 18.1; 19.3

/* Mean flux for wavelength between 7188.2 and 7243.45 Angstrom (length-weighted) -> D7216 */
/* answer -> 9.6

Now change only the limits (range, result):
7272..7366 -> 14.5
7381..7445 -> 17.6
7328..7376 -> 15.9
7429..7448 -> 18.1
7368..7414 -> 17.3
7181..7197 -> 9.38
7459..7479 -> 18.2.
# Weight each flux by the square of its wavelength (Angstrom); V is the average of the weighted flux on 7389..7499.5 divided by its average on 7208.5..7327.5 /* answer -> 1.54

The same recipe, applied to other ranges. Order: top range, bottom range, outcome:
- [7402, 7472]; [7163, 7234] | 2.09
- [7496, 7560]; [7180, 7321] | 1.82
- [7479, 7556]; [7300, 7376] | 1.30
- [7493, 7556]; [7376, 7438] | 1.13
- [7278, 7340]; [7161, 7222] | 1.65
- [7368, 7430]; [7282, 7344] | 1.23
